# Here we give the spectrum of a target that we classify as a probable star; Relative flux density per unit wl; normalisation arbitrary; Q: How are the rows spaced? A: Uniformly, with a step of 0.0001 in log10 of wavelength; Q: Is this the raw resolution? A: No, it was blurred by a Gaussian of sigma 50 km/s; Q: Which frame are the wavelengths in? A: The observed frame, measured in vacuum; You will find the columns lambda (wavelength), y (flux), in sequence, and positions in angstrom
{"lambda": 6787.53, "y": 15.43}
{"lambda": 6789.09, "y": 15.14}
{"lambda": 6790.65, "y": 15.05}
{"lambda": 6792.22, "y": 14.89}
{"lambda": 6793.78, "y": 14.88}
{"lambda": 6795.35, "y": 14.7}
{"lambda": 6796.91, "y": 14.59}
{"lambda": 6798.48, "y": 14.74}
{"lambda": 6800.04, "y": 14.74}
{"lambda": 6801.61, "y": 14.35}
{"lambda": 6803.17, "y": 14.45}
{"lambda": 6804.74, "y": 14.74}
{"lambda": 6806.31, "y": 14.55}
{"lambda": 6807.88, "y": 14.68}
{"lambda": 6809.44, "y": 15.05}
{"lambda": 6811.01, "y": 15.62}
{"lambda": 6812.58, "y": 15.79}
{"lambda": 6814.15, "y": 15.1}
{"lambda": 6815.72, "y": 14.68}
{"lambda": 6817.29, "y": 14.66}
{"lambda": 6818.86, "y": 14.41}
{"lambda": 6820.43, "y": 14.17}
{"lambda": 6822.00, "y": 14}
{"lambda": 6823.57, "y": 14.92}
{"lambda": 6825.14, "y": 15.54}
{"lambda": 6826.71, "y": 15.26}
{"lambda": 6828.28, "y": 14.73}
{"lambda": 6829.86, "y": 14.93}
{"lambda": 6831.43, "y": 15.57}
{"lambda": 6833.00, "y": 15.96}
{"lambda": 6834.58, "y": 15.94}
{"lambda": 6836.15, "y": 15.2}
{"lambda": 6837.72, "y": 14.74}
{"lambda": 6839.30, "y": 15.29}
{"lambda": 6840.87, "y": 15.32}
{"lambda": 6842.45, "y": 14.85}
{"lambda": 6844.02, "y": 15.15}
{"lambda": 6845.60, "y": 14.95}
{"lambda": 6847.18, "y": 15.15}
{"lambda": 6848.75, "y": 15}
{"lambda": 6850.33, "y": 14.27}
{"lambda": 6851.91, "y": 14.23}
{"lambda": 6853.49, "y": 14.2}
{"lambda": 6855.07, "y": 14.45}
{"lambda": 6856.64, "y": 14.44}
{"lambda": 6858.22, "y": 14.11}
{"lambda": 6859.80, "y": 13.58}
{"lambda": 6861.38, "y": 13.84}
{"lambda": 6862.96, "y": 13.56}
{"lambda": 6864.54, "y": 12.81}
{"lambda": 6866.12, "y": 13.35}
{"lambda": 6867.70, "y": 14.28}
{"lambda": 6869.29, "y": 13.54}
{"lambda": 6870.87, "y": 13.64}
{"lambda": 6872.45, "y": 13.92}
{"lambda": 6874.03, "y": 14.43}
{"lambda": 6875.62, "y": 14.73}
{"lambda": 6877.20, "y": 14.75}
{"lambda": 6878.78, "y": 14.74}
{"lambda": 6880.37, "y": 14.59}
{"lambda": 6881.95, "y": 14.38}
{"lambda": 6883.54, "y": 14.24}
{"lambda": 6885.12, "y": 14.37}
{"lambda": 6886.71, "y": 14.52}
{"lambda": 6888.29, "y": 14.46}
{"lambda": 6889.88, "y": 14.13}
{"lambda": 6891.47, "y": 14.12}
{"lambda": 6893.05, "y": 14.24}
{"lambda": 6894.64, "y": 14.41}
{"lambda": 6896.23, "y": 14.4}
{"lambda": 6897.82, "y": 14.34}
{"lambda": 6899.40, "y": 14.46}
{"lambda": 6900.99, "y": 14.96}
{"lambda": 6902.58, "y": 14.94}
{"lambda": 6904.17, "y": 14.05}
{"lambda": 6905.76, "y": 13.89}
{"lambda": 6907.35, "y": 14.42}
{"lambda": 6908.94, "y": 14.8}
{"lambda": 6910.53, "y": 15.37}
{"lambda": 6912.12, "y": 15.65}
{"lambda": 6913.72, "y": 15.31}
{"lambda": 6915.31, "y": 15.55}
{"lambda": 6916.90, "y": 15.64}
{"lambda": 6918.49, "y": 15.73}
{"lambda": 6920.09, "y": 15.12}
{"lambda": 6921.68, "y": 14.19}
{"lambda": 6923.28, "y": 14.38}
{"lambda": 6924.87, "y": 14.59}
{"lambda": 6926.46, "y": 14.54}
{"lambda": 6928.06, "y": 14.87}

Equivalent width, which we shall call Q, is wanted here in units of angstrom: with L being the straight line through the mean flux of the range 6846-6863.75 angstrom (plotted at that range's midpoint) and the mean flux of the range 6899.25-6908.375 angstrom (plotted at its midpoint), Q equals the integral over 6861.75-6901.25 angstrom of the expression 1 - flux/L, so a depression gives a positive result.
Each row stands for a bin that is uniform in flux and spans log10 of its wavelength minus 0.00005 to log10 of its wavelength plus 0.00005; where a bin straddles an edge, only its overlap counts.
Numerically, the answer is 0.48 angstrom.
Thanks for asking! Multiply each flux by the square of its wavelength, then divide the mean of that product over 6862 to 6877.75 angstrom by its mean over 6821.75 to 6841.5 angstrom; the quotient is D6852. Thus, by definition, 0.92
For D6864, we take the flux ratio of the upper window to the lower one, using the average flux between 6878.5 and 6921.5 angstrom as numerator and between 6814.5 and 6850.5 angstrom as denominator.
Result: 1.0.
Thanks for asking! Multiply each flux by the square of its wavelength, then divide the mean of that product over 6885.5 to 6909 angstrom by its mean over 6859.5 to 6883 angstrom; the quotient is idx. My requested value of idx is 1.0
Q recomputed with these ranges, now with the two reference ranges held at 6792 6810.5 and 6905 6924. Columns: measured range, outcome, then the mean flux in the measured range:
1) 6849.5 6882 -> 1.7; 14.1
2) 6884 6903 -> 0.7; 14.4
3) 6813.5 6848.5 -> -0.6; 15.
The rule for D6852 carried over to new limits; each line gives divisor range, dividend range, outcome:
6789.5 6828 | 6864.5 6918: 1.00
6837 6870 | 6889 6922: 1.05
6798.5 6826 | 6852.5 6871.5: 0.95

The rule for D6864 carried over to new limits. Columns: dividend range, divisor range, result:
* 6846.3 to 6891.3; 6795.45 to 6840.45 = 0.95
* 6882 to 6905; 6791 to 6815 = 0.97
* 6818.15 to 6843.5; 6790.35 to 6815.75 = 1.01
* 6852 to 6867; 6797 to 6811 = 0.94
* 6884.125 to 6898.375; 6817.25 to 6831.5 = 0.97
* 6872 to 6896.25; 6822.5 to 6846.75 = 0.95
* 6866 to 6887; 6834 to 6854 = 0.95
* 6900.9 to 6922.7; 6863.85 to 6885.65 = 1.06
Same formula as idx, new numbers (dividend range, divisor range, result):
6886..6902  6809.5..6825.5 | 0.99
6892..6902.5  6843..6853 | 1.00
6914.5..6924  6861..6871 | 1.13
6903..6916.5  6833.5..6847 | 1.00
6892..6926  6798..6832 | 1.02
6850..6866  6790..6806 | 0.96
